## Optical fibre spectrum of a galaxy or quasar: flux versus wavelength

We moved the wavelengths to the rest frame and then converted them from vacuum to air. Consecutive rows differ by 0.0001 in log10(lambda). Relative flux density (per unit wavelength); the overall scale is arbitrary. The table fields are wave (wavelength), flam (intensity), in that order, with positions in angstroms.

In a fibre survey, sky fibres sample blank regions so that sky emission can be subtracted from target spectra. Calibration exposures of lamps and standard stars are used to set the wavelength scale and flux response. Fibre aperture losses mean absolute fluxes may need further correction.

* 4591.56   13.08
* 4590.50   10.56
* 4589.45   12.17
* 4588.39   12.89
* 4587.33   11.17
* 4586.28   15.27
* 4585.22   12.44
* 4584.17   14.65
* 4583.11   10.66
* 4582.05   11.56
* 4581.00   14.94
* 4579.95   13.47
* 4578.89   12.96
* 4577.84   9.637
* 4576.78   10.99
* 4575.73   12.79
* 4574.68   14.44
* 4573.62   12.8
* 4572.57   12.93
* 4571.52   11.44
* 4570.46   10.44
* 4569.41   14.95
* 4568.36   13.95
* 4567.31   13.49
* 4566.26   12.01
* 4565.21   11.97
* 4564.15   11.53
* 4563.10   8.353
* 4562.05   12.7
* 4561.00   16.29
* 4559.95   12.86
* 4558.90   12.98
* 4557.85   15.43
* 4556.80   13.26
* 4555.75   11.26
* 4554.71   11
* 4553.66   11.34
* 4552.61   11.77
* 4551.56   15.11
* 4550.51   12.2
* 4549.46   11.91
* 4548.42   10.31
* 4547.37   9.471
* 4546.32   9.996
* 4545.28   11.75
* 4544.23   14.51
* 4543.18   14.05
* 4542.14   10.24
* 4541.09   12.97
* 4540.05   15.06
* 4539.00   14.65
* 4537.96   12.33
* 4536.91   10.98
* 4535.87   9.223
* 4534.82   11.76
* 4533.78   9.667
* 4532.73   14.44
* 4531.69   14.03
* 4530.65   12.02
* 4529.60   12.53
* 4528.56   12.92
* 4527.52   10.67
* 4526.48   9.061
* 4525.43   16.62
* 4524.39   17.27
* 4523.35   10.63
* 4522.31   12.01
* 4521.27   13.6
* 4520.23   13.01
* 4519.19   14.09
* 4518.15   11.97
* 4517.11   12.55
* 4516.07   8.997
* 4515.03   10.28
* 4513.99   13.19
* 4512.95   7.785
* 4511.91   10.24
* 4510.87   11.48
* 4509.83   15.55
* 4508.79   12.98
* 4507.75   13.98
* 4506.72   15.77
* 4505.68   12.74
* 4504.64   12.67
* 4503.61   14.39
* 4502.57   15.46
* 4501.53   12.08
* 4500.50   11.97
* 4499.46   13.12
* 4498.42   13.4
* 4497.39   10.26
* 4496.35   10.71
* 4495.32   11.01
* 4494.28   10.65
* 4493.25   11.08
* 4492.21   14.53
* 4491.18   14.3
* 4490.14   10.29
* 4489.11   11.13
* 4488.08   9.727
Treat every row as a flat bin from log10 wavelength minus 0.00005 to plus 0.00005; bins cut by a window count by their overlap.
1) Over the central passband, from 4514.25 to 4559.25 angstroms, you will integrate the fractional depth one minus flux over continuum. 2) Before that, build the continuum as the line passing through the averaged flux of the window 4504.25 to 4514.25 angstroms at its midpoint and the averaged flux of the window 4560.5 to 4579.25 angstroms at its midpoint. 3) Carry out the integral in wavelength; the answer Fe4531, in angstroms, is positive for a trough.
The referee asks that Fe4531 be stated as 0.7 angstroms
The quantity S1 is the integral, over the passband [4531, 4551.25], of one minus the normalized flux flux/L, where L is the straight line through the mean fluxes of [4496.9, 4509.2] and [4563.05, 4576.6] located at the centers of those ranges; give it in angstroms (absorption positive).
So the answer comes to 1.12 angstroms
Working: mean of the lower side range 13.3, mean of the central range 12.1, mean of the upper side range 12.5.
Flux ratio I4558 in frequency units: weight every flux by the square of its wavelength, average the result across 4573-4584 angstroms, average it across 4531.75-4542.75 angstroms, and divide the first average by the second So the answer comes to 1.04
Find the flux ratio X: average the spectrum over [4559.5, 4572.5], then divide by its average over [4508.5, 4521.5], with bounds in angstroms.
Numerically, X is 1.05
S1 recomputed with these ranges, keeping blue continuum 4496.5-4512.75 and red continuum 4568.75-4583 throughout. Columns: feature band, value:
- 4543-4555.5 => 0.8 angstroms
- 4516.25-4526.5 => -0.3 angstroms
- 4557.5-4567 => 0.0 angstroms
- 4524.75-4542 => 0.4 angstroms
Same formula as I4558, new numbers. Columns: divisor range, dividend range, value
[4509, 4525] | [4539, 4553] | 1.02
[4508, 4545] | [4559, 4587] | 1.04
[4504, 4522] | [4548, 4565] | 1.02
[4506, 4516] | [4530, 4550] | 1.00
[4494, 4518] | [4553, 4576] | 1.06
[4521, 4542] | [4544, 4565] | 0.98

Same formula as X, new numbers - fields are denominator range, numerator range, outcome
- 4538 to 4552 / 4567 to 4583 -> 1.02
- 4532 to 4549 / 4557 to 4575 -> 1.07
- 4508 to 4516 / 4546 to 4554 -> 1.00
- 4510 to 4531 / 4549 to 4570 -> 1.05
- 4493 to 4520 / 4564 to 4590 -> 1.03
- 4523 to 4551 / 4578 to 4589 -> 1.05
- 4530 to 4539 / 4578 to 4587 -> 1.09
